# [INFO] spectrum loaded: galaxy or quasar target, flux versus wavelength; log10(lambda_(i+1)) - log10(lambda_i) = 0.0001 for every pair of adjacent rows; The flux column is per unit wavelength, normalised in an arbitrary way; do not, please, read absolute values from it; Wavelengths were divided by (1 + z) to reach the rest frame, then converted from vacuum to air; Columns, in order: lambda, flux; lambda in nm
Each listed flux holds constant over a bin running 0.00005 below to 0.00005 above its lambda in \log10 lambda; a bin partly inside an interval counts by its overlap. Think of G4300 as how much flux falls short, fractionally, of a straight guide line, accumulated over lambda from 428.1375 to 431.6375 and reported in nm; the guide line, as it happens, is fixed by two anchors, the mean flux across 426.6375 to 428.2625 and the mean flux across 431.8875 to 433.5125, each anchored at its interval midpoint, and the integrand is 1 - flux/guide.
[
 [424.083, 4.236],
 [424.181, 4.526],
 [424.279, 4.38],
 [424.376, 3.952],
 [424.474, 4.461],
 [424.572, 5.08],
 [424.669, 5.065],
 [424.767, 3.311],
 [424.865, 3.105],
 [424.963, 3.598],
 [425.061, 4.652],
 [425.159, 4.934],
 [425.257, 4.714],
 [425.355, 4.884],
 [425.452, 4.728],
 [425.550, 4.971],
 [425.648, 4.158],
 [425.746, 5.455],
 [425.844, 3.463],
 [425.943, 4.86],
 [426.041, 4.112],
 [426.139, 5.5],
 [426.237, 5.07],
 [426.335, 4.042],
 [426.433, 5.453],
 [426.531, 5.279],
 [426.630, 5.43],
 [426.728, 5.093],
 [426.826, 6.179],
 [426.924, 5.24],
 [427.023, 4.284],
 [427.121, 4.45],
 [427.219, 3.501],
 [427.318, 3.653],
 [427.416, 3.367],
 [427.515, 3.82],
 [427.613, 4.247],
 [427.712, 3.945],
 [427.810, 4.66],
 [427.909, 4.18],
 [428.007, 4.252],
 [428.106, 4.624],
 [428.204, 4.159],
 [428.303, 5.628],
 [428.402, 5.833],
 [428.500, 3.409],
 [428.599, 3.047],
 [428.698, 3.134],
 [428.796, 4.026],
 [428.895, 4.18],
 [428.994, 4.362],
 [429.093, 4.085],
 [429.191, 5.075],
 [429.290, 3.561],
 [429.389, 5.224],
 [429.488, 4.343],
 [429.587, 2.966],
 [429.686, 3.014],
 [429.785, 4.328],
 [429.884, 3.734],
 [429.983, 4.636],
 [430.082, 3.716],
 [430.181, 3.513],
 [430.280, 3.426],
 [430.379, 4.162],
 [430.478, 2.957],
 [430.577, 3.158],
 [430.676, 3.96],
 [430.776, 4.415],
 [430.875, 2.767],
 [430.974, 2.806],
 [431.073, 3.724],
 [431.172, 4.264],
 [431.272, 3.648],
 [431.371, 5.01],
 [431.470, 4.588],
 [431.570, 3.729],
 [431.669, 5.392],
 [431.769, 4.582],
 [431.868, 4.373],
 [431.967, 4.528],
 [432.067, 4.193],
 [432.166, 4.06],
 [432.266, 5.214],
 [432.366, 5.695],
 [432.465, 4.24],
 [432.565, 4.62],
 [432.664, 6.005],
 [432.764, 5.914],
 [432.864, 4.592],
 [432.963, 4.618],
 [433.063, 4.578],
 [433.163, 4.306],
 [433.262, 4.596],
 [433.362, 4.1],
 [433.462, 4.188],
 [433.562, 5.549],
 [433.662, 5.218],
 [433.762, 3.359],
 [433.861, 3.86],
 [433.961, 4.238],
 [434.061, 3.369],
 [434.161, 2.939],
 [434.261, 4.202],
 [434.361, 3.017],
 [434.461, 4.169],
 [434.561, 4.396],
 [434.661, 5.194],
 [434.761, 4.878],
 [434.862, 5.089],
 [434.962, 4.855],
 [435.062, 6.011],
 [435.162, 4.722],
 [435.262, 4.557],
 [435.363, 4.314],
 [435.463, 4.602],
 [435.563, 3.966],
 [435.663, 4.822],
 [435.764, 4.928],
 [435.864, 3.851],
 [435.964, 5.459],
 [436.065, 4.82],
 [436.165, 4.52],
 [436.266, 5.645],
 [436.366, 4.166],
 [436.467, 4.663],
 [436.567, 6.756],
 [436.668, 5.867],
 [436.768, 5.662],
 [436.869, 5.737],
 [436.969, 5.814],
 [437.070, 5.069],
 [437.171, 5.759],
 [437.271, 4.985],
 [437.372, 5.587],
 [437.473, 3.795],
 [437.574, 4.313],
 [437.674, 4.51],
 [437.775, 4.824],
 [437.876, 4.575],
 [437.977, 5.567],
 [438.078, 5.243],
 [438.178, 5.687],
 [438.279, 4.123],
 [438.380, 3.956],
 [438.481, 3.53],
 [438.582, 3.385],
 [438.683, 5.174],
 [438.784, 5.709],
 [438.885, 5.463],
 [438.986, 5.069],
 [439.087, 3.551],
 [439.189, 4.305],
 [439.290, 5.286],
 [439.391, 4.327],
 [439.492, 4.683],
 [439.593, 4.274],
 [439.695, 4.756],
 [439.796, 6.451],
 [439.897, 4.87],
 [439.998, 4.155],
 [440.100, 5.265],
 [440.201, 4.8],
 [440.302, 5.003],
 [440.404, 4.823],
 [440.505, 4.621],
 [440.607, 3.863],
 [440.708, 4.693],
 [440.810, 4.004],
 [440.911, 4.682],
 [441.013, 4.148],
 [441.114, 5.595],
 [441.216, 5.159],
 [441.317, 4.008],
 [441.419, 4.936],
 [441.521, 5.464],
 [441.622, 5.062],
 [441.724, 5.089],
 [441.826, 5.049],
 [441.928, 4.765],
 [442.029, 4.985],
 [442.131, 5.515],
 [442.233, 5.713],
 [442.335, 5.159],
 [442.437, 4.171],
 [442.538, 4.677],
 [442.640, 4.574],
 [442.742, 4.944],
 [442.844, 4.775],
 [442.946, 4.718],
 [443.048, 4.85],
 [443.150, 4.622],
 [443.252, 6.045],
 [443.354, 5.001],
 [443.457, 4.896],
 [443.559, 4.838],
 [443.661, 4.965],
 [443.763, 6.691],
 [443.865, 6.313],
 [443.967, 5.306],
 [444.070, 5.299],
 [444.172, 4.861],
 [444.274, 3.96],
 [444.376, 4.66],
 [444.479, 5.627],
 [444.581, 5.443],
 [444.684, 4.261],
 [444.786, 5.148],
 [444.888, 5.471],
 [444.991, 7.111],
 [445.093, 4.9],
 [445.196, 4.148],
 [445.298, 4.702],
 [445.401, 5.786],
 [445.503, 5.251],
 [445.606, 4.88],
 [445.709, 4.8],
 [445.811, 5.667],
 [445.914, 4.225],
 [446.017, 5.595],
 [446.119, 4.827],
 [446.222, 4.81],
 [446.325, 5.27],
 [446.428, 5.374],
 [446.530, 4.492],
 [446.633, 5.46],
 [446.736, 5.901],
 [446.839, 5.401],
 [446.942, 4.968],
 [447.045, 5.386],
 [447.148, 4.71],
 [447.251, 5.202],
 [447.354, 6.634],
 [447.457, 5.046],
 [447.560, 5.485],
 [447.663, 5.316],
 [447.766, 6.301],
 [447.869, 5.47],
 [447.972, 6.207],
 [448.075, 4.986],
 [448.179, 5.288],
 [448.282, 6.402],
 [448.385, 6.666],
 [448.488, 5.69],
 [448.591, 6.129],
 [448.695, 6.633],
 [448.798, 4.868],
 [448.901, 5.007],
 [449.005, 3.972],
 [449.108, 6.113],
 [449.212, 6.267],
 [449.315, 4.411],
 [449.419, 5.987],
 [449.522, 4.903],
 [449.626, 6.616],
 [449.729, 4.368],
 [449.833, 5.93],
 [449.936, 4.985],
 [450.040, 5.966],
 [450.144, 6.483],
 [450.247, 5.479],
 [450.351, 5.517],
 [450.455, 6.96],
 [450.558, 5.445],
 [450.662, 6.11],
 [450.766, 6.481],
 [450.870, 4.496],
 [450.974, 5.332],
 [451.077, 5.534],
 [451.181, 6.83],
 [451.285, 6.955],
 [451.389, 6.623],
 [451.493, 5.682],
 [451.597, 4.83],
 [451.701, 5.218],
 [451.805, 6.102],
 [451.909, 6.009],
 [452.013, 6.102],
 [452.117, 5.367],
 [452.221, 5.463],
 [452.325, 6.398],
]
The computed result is 0.44 nm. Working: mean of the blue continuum 4.39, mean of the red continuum 4.71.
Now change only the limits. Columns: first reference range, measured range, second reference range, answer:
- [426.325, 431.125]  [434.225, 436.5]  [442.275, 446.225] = -0.05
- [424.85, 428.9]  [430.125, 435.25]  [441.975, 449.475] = 0.42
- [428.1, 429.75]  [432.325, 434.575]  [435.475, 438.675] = 0.07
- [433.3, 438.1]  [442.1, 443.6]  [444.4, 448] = 0.04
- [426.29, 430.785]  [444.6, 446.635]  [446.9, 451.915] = 0.11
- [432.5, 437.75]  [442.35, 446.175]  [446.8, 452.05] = 0.19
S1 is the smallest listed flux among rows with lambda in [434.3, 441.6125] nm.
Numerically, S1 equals 3.017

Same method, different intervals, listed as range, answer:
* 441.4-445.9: 3.96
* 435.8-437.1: 3.851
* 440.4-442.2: 3.863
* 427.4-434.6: 2.767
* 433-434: 3.359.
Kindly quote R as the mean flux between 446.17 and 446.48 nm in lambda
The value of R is 5.15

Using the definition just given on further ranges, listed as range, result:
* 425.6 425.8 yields 4.78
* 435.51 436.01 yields 4.6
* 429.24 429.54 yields 4.36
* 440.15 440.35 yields 4.92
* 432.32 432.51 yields 4.99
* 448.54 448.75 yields 6.34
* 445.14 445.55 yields 4.97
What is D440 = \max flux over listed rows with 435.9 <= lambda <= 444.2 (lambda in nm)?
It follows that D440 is 6.756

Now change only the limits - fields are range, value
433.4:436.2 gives 6.011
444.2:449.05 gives 7.111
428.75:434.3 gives 6.005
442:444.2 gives 6.691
